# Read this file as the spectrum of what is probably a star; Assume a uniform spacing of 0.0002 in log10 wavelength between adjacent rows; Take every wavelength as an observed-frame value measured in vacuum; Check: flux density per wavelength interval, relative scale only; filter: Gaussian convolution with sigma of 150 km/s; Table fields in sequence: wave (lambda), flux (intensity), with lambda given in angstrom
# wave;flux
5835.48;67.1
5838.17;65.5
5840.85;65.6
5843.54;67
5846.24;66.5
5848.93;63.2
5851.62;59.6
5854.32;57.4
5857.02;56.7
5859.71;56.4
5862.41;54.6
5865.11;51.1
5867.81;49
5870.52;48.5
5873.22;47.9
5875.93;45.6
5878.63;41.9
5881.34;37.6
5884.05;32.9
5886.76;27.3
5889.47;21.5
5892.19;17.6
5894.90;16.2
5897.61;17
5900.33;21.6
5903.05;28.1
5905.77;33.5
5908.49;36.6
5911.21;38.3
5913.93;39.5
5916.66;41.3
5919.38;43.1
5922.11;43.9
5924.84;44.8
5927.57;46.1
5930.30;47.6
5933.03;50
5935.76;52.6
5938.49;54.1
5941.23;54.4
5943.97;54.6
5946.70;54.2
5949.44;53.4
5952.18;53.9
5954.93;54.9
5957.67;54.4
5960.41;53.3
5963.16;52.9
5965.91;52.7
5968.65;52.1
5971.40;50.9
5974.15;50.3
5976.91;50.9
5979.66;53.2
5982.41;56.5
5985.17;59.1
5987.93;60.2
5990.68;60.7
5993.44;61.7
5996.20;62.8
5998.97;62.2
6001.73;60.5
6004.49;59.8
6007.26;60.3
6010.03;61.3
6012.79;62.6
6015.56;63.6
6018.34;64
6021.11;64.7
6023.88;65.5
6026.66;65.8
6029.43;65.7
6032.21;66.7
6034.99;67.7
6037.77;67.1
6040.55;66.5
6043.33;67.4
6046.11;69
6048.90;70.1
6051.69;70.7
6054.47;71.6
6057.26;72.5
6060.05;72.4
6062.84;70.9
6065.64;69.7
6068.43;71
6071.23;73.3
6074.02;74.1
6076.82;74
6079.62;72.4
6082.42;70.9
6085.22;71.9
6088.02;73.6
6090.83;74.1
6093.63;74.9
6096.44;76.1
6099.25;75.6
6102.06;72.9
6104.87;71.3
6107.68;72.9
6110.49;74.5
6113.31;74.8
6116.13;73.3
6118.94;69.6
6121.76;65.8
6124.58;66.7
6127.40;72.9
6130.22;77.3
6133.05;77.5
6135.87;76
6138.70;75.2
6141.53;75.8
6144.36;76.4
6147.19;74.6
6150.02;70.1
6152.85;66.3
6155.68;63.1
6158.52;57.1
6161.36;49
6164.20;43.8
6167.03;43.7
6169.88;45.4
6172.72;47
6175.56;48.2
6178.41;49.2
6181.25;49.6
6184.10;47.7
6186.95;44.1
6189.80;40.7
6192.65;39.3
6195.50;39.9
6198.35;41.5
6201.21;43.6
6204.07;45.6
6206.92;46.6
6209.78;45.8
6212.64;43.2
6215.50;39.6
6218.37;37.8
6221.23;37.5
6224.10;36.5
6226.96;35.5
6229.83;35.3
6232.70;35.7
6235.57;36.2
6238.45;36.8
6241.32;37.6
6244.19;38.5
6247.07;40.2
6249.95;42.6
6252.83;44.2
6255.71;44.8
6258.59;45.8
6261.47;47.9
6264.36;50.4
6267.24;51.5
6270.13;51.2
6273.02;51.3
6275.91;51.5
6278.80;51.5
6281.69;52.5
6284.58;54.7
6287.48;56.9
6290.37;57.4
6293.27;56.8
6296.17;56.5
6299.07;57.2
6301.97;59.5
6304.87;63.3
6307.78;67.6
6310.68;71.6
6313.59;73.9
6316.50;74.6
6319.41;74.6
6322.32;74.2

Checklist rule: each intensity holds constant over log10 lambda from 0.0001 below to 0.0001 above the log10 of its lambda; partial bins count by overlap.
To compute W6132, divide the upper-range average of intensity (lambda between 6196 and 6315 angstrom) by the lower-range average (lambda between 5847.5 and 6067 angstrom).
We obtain 0.91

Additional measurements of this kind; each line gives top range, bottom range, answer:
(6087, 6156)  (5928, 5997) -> 1.34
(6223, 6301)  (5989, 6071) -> 0.71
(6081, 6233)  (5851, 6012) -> 1.21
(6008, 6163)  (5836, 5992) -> 1.46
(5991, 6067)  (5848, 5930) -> 1.63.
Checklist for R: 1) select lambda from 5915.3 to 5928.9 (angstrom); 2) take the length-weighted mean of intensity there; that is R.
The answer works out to 43.8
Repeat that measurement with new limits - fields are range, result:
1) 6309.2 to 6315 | 72.7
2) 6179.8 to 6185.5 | 48.7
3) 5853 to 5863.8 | 56.3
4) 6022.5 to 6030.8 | 65.7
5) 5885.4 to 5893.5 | 22.2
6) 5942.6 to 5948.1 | 54.5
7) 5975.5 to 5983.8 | 53.5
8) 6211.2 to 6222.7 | 39.5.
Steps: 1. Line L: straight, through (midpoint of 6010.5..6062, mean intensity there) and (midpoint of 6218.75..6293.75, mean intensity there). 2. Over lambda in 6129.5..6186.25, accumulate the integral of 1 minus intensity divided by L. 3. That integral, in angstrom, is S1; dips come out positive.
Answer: -4.9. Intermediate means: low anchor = 67.4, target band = 60.2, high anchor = 45.2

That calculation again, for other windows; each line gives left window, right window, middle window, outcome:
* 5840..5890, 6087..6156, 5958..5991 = 3.2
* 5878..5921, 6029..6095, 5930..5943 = -4.0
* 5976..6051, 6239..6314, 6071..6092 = -4.4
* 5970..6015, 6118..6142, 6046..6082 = -3.2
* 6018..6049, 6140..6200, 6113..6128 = -3.1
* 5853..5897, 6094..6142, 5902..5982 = 2.8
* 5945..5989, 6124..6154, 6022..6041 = -1.6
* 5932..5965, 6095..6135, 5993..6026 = -1.0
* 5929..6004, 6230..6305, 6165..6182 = 1.2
